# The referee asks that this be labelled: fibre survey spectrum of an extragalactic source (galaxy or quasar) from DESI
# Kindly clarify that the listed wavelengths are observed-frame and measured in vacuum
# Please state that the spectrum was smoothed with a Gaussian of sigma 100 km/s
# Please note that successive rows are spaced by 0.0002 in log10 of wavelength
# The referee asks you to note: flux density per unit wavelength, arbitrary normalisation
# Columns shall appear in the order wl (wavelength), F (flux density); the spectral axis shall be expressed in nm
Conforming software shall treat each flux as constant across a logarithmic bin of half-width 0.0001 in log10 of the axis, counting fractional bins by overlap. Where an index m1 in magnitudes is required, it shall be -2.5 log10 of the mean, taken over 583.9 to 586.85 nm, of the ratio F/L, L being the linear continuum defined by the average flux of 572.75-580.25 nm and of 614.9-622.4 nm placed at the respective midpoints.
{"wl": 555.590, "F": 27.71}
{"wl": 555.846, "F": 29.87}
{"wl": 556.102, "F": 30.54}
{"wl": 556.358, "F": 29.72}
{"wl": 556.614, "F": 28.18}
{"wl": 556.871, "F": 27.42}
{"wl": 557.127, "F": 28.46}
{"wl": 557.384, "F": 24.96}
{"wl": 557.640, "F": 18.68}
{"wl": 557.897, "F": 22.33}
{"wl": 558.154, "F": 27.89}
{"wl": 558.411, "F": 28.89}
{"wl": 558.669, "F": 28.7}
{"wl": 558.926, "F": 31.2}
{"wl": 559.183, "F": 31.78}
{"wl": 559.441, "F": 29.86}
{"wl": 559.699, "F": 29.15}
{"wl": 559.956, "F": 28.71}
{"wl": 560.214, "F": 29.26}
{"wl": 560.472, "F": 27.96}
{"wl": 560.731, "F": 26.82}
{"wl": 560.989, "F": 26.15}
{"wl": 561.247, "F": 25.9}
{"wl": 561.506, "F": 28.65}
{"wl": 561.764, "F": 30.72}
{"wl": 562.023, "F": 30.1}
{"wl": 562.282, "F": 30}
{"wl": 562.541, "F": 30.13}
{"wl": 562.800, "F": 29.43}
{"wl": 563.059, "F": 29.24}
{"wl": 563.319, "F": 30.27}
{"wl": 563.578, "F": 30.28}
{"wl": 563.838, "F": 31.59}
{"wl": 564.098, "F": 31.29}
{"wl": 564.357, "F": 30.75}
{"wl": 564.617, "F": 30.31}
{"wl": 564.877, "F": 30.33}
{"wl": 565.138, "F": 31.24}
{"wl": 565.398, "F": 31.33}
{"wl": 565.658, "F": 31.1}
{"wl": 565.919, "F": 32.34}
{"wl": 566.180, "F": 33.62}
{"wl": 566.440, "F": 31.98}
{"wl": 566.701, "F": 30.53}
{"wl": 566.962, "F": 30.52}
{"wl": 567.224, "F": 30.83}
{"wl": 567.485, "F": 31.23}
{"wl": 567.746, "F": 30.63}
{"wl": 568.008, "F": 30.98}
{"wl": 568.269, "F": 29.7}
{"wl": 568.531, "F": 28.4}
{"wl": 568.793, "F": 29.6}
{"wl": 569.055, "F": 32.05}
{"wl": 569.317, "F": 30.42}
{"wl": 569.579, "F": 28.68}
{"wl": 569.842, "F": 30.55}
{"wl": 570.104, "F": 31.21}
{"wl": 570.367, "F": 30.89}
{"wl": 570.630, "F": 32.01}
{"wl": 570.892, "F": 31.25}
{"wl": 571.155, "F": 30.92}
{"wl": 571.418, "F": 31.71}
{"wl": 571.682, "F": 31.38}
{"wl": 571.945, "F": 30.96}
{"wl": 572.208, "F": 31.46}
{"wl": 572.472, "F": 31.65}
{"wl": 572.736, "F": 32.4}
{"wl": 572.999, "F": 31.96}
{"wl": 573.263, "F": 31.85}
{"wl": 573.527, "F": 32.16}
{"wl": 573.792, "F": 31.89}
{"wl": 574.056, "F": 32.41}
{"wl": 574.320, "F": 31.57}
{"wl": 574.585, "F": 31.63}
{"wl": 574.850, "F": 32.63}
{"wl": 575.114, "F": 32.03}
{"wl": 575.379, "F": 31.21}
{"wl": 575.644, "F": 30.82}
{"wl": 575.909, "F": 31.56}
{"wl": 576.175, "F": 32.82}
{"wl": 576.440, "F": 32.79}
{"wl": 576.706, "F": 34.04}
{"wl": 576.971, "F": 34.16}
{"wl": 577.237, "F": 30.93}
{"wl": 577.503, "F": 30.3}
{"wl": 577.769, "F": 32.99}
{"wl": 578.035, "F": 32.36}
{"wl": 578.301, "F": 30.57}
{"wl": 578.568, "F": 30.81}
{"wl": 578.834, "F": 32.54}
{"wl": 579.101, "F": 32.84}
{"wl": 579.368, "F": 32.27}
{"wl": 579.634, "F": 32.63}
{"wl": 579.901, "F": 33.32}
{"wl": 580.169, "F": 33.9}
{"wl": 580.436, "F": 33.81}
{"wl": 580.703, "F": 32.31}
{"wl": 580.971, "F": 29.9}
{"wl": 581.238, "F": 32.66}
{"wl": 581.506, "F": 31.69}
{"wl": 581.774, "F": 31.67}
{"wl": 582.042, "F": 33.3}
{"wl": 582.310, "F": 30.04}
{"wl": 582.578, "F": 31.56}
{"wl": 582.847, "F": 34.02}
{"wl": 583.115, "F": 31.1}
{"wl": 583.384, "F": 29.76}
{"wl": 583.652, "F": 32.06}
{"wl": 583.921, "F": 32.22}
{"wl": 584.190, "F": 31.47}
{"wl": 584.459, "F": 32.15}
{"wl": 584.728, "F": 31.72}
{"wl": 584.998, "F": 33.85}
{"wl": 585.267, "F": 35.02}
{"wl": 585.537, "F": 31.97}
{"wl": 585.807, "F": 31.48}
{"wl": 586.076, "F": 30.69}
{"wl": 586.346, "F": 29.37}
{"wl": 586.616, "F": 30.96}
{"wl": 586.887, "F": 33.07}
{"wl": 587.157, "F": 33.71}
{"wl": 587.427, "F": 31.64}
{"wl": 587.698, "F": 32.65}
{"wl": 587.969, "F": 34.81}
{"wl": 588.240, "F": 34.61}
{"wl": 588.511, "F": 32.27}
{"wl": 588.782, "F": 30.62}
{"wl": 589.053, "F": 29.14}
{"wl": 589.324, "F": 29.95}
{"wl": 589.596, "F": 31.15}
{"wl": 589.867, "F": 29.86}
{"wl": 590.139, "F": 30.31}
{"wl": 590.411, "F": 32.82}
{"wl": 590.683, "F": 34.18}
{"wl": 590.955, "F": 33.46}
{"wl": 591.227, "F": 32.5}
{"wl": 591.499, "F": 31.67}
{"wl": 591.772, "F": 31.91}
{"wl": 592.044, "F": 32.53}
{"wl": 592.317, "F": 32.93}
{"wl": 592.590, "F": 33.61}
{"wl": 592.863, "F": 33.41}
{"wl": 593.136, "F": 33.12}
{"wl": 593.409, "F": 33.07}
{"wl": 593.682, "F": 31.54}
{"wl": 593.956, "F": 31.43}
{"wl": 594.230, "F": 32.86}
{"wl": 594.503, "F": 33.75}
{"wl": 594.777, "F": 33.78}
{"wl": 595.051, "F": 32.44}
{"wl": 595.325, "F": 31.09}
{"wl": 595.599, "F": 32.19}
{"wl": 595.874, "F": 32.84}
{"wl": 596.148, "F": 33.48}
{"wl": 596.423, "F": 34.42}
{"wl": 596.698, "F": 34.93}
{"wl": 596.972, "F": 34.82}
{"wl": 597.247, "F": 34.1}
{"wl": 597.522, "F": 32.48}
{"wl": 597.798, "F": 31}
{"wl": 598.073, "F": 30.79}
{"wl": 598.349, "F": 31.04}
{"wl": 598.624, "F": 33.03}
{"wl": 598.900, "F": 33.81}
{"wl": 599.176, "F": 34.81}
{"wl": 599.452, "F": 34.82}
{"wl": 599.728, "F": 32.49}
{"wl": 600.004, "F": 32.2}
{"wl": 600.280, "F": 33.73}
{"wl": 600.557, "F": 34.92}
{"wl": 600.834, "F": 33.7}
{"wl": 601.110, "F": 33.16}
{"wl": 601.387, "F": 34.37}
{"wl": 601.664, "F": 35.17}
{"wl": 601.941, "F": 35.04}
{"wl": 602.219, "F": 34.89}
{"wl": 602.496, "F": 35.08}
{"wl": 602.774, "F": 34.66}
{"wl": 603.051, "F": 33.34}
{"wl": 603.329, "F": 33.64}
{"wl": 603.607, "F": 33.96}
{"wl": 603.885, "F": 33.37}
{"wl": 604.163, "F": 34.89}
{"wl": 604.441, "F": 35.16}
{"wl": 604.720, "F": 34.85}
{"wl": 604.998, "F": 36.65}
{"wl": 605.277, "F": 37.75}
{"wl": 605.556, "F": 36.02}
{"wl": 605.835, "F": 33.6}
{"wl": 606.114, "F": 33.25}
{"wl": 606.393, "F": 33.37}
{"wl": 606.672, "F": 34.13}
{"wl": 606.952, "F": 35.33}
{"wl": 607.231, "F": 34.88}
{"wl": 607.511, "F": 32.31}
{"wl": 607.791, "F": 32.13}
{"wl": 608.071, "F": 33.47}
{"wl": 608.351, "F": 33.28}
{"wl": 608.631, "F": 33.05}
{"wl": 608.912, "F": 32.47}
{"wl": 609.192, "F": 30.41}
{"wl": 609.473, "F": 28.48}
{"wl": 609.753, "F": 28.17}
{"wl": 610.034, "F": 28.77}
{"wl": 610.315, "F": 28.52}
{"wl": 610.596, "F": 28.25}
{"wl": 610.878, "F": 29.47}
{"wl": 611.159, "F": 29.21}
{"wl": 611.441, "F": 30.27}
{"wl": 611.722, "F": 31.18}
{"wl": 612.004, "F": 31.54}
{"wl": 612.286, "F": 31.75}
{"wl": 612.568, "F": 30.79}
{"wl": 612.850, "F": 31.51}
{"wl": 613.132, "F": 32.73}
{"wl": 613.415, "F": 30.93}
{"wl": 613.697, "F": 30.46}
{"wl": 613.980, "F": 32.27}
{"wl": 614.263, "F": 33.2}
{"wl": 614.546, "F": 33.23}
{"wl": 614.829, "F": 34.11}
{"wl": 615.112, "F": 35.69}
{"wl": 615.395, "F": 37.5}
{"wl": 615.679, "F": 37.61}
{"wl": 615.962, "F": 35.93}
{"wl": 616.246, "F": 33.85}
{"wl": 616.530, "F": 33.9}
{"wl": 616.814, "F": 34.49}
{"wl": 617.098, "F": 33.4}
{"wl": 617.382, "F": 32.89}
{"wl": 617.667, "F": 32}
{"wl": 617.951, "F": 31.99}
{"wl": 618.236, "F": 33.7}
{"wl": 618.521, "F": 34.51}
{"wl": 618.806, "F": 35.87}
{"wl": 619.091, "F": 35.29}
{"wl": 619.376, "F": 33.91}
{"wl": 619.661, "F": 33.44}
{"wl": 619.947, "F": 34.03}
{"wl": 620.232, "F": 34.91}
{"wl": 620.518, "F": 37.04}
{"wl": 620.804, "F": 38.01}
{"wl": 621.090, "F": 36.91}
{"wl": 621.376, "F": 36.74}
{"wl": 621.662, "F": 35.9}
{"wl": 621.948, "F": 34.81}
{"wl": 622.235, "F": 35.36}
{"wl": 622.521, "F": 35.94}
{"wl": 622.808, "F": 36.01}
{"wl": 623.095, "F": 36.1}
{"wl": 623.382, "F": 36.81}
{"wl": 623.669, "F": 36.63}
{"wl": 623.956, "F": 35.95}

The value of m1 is 0.03 mag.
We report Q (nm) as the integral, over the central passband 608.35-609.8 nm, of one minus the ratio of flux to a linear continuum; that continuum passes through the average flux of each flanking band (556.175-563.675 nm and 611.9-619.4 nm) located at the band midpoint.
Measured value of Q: 0.09 nm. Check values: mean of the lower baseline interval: 28.3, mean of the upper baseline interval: 33.5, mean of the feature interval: 30.9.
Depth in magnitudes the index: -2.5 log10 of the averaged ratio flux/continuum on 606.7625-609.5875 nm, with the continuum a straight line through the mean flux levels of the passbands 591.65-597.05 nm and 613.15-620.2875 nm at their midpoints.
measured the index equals 0.03 mag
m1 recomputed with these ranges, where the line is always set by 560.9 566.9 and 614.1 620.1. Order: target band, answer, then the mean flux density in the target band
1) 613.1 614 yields 0.09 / 31.4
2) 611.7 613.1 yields 0.08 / 31.5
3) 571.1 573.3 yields -0.02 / 31.6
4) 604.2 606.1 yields -0.06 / 35.5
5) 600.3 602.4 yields -0.04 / 34.4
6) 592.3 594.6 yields -0.01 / 32.8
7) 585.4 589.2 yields 0.01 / 31.9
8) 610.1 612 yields 0.15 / 29.6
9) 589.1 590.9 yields 0.03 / 31.4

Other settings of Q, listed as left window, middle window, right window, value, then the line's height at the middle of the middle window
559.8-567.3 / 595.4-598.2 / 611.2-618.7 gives -0.092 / 32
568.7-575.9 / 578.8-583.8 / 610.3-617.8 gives -0.083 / 31.6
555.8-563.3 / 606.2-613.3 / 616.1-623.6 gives 0.502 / 33.8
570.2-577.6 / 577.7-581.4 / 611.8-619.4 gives -0.031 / 32.1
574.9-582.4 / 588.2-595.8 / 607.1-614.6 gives -0.105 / 31.8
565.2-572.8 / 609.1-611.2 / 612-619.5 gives 0.278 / 33.3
